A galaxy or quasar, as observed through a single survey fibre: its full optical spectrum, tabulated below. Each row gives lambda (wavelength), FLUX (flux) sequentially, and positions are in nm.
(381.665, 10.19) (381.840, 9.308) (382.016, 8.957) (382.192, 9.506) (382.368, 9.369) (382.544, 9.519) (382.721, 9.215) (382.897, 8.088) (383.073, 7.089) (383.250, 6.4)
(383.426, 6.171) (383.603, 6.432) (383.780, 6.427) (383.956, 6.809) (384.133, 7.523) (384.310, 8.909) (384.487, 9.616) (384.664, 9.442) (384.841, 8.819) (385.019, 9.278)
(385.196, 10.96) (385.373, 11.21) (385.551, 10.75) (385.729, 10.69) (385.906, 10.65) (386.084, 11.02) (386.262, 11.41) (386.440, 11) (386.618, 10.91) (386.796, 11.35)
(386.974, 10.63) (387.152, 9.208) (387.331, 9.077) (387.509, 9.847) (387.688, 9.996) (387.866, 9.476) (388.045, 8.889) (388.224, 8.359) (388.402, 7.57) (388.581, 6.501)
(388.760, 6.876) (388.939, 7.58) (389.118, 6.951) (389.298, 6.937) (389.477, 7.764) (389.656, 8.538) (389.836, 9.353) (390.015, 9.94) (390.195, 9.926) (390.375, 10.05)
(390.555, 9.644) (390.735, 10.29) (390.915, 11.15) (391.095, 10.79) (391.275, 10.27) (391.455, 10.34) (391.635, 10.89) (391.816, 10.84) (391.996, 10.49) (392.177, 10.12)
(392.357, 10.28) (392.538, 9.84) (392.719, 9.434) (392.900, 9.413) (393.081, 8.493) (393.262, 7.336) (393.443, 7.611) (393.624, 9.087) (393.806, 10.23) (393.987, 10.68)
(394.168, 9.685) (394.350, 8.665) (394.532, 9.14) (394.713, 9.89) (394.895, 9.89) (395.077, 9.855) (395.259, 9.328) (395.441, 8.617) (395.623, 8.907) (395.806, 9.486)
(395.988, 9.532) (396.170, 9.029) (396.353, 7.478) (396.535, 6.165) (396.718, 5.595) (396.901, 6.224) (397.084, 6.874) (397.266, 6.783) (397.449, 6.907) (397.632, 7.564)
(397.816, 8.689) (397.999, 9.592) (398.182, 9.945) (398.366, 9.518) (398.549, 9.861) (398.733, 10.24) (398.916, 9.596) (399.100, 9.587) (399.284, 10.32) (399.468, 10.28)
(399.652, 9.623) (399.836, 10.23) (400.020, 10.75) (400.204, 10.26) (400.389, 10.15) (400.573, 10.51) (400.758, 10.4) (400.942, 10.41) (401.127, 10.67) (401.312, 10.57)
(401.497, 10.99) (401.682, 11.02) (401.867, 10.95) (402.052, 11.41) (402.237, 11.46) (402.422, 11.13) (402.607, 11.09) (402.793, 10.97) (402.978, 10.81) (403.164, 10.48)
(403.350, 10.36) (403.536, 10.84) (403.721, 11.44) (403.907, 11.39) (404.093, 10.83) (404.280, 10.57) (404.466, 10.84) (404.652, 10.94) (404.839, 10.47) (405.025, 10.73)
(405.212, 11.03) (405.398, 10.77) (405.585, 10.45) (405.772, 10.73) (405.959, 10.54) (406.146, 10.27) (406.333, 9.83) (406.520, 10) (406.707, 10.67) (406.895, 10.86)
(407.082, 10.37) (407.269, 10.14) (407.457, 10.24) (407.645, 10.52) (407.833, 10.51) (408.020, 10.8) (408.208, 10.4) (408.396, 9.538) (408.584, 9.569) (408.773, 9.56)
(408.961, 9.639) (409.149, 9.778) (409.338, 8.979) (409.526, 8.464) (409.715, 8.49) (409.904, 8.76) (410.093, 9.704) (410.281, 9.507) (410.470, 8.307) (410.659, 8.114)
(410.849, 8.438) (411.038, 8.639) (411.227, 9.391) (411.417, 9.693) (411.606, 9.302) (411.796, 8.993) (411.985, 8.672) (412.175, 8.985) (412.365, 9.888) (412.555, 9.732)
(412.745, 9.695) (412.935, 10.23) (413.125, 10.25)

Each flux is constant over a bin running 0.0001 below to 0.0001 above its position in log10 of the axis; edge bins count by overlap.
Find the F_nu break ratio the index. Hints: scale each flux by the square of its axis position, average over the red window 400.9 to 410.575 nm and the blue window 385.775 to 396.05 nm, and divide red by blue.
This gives 1.18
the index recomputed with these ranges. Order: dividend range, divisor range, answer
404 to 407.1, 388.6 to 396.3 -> 1.21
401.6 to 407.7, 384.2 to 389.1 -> 1.23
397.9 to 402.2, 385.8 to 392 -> 1.14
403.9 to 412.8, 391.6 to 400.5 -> 1.14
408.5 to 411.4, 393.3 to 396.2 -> 1.05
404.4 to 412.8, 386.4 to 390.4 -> 1.21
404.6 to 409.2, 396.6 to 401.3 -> 1.16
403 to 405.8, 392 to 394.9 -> 1.22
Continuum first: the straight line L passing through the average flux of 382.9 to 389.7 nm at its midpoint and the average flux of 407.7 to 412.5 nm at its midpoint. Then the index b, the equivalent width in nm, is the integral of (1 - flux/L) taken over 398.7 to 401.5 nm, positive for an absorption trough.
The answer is -0.35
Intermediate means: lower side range 8.86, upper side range 9.3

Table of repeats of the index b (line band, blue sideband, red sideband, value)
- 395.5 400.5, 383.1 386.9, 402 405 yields 0.76 nm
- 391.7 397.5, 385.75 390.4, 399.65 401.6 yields 0.60 nm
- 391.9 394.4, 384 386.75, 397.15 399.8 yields 0.04 nm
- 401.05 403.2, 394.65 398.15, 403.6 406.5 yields -0.24 nm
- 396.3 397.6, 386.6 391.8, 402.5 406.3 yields 0.45 nm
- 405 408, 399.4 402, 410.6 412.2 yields -0.26 nm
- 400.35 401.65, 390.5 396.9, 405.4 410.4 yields -0.12 nm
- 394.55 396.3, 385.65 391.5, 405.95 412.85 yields 0.03 nm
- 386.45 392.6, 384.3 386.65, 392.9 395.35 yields 0.23 nm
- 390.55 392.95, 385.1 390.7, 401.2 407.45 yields -0.13 nm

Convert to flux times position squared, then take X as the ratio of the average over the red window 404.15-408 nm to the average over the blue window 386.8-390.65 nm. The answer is 1.31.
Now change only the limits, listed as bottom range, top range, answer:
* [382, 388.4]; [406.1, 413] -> 1.17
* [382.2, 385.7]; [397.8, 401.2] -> 1.27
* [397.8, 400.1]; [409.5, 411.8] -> 0.95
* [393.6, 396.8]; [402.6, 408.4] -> 1.25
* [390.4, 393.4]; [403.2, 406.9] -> 1.15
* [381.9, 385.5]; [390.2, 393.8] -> 1.20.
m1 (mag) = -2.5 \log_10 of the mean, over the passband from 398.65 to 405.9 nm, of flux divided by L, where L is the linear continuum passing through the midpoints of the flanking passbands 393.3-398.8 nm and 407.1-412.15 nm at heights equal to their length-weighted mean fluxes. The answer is -0.181 mag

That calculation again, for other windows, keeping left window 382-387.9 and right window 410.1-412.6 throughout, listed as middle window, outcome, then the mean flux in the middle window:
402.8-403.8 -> -0.182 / 10.8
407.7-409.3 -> -0.099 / 9.95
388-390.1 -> 0.170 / 7.92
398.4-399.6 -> -0.088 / 9.95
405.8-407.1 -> -0.143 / 10.4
